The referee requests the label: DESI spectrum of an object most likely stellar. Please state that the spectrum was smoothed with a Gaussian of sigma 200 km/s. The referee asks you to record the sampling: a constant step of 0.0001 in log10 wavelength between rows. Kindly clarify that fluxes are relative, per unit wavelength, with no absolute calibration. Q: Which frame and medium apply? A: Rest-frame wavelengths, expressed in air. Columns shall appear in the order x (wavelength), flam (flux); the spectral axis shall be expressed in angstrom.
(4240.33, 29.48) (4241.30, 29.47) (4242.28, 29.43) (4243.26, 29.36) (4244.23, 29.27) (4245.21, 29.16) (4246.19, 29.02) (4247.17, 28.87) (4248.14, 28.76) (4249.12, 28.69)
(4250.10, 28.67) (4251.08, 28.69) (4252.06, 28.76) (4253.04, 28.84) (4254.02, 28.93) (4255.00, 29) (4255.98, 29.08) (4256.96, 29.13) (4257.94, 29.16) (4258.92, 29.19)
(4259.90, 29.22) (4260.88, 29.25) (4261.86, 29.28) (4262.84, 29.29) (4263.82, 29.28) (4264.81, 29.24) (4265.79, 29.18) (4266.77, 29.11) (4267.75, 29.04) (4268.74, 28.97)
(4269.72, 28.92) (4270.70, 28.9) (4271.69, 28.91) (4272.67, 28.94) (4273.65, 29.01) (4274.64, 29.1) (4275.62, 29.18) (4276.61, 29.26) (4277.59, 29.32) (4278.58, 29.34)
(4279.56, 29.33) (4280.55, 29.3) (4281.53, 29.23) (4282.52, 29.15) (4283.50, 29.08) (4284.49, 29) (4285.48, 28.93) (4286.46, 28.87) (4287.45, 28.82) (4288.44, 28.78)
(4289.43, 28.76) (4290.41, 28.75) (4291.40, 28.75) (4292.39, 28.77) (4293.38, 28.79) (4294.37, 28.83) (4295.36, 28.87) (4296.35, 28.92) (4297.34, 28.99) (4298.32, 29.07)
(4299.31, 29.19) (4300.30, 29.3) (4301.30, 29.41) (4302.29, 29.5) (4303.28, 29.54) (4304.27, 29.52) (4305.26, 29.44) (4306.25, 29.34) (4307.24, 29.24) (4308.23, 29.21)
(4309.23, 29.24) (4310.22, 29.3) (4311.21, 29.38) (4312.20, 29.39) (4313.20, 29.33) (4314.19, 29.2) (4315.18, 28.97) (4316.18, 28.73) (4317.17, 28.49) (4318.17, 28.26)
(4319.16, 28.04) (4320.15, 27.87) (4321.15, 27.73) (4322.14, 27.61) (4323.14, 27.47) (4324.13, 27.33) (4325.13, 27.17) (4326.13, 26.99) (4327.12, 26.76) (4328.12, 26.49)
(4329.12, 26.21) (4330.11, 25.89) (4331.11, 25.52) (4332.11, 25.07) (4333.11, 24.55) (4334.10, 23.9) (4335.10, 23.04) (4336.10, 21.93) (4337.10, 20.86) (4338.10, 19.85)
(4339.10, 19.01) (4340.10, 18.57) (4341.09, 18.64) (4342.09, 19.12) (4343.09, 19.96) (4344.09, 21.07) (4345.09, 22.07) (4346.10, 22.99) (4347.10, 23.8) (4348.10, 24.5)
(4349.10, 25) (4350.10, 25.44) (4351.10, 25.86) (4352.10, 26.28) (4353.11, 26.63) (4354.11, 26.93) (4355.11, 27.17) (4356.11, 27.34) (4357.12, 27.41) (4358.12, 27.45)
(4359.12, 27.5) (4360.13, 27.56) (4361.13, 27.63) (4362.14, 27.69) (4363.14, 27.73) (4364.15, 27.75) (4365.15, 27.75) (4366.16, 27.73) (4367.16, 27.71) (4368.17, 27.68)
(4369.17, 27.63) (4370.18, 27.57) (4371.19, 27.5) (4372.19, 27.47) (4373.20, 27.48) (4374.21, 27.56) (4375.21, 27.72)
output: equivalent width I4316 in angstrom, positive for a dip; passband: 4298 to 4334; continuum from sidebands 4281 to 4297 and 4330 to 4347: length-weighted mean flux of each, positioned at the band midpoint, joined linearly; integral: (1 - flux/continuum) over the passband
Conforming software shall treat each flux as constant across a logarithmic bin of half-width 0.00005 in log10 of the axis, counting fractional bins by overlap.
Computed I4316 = -4.4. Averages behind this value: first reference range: 28.9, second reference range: 21.8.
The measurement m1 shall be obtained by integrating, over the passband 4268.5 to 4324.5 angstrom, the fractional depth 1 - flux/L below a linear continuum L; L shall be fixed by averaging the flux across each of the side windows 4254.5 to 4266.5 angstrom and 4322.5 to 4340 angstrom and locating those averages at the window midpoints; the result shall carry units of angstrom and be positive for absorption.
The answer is -4.6 angstrom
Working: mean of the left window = 29.2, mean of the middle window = 28.9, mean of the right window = 24.5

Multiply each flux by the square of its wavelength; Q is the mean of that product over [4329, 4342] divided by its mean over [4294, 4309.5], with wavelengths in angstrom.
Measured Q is 0.78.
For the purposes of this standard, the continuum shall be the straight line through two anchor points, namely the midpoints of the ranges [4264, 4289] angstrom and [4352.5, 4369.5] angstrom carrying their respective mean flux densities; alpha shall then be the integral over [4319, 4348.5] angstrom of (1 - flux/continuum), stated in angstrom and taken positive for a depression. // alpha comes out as 4.28 angstrom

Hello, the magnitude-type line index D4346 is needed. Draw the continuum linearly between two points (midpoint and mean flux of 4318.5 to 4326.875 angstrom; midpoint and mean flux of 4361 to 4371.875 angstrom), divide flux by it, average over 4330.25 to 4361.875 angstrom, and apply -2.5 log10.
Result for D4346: 0.152 mag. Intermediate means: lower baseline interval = 27.5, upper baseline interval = 27.7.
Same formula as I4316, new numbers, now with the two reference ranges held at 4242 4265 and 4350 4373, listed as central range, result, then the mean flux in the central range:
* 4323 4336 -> 0.99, 25.7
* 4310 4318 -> -0.28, 29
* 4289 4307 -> -0.49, 29.1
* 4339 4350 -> 2.40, 21.6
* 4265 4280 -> -0.18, 29.1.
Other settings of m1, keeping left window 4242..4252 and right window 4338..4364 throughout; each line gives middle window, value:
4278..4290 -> -0.7 angstrom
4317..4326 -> -0.7 angstrom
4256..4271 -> -0.5 angstrom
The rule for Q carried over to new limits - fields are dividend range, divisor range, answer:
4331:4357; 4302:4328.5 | 0.83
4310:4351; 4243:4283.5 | 0.89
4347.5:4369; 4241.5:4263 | 0.98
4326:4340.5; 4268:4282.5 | 0.83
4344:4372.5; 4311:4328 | 0.96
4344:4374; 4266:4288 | 0.95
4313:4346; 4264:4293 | 0.88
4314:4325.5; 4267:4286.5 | 0.98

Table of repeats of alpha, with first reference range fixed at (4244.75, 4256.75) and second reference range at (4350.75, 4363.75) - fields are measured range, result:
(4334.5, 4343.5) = 2.4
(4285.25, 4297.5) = -0.3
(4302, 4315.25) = -0.7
